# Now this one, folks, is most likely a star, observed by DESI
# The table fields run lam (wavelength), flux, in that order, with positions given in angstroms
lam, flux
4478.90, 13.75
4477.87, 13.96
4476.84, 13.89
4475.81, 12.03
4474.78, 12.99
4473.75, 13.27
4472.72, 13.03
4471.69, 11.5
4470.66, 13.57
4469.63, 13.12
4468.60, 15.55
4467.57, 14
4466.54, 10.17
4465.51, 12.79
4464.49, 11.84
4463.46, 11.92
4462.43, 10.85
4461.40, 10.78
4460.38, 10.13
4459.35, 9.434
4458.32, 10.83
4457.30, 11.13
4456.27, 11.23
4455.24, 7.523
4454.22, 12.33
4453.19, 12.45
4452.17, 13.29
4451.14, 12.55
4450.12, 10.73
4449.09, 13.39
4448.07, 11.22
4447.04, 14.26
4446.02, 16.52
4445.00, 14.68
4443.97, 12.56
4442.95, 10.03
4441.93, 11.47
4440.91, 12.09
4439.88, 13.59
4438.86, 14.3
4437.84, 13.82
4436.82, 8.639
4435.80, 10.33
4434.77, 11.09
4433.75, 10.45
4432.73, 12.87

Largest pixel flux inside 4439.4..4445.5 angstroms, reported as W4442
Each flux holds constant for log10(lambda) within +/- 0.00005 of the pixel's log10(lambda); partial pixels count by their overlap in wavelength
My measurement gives 14.68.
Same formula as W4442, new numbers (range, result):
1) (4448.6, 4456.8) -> 13.39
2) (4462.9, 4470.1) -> 15.55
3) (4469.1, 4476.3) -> 13.57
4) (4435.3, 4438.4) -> 13.82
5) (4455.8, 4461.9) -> 11.23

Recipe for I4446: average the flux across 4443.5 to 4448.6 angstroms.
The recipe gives 13.9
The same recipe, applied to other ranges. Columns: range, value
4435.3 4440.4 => 12.1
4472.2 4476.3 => 12.8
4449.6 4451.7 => 11.6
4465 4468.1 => 12.3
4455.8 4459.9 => 10.6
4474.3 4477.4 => 13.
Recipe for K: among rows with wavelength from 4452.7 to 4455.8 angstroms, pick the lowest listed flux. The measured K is 7.523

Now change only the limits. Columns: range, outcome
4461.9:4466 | 10.85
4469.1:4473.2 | 11.5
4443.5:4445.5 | 12.56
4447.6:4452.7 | 10.73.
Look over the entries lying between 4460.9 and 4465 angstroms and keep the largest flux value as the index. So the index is 11.92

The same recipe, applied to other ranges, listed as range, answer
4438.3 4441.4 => 14.3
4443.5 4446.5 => 16.52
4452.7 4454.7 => 12.45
